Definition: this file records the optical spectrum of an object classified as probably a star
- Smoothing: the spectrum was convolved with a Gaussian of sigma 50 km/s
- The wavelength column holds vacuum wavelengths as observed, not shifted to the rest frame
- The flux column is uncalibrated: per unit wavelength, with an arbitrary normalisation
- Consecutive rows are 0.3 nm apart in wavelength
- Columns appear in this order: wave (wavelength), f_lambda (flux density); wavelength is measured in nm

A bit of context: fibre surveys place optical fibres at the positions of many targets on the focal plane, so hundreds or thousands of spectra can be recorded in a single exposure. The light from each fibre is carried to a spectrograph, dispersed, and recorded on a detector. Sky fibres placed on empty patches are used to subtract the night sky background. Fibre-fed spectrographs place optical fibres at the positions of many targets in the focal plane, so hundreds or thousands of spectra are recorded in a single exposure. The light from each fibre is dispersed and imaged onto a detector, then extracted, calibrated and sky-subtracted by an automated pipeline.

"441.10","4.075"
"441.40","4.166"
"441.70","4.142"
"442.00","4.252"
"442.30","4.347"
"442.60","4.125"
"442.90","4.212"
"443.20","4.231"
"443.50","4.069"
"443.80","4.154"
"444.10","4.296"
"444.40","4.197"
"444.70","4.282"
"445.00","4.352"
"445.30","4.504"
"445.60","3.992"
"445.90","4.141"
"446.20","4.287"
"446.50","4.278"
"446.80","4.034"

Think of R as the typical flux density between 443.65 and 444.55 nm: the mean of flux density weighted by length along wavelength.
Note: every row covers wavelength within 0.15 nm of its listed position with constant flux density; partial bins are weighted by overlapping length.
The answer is 4.22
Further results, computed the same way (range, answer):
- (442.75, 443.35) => 4.22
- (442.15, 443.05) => 4.23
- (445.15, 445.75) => 4.25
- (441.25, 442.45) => 4.23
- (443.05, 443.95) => 4.15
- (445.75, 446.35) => 4.21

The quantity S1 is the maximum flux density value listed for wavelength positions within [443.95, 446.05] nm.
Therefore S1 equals 4.504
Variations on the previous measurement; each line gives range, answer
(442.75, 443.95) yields 4.231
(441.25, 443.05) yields 4.347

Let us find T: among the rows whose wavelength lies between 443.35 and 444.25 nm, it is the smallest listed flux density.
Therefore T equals 4.069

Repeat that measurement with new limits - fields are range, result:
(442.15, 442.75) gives 4.125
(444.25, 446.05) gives 3.992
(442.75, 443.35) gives 4.212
